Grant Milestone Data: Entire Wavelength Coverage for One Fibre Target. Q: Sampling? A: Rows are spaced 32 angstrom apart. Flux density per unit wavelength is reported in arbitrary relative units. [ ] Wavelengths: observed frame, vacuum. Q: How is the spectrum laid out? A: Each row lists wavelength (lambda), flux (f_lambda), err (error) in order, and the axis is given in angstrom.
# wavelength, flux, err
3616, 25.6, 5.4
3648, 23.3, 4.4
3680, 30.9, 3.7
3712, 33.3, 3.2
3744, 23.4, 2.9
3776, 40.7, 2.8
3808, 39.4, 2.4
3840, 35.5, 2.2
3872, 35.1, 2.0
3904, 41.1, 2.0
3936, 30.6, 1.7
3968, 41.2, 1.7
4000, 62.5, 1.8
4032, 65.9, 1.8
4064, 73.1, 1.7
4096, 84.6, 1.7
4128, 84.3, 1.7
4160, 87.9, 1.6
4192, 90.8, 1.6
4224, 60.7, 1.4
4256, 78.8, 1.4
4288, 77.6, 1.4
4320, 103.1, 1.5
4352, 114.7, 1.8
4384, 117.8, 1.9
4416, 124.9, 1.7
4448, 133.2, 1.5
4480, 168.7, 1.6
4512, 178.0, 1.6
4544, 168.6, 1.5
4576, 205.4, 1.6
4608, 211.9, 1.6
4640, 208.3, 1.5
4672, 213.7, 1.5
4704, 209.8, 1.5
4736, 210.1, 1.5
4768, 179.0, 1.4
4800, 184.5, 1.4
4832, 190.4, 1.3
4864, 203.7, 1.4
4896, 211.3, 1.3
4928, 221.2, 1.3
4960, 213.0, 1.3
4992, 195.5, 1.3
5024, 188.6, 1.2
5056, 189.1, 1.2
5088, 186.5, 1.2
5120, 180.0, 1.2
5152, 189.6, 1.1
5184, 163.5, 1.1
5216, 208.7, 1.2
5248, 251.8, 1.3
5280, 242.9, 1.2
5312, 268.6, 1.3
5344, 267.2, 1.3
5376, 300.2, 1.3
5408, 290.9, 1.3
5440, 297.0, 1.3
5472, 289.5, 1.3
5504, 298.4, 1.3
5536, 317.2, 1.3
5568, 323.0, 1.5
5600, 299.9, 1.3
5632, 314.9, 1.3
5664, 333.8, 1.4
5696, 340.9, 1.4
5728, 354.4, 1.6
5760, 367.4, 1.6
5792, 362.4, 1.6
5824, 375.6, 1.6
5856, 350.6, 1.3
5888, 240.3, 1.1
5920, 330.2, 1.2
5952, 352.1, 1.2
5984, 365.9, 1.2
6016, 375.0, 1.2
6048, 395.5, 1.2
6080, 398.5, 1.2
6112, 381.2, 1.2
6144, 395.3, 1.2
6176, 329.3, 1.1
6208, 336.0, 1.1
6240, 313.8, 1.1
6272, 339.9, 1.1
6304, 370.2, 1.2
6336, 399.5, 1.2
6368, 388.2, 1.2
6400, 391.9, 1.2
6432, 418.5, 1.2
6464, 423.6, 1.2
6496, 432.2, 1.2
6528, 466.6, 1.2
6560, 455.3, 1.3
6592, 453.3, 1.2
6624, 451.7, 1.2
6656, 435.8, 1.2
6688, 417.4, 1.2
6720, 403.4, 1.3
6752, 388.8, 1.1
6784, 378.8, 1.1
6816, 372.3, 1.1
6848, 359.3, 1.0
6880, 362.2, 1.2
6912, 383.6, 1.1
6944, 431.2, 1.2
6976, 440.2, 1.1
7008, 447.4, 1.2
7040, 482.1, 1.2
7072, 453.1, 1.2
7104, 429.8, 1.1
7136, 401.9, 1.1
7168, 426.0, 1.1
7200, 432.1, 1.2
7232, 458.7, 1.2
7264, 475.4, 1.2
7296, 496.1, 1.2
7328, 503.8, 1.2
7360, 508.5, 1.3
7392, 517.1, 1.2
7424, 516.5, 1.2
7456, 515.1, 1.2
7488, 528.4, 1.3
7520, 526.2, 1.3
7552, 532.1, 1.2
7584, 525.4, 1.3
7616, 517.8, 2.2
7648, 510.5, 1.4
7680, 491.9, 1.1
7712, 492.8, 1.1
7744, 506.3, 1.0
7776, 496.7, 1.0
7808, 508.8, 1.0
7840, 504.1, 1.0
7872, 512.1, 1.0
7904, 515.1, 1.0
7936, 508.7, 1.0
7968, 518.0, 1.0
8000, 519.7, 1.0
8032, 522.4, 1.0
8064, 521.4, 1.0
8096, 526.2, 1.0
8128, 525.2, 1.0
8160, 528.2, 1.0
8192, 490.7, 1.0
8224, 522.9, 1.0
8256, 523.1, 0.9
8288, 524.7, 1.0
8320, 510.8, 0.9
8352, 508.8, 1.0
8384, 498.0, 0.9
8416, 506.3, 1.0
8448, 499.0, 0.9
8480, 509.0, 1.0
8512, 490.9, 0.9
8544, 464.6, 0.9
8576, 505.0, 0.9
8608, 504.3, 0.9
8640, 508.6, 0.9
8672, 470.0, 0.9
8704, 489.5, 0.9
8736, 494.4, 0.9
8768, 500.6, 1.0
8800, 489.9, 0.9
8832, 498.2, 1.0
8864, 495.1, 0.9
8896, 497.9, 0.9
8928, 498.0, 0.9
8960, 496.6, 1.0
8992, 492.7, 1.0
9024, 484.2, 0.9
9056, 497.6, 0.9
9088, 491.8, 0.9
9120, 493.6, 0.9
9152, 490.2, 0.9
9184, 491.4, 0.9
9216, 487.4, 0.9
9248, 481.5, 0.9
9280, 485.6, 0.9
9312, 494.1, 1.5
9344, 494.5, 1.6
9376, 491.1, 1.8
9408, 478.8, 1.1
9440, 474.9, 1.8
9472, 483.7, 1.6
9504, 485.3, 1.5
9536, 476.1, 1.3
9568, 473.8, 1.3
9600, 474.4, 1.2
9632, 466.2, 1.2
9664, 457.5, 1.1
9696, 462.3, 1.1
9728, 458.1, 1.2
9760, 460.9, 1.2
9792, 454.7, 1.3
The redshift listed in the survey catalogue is 0.00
